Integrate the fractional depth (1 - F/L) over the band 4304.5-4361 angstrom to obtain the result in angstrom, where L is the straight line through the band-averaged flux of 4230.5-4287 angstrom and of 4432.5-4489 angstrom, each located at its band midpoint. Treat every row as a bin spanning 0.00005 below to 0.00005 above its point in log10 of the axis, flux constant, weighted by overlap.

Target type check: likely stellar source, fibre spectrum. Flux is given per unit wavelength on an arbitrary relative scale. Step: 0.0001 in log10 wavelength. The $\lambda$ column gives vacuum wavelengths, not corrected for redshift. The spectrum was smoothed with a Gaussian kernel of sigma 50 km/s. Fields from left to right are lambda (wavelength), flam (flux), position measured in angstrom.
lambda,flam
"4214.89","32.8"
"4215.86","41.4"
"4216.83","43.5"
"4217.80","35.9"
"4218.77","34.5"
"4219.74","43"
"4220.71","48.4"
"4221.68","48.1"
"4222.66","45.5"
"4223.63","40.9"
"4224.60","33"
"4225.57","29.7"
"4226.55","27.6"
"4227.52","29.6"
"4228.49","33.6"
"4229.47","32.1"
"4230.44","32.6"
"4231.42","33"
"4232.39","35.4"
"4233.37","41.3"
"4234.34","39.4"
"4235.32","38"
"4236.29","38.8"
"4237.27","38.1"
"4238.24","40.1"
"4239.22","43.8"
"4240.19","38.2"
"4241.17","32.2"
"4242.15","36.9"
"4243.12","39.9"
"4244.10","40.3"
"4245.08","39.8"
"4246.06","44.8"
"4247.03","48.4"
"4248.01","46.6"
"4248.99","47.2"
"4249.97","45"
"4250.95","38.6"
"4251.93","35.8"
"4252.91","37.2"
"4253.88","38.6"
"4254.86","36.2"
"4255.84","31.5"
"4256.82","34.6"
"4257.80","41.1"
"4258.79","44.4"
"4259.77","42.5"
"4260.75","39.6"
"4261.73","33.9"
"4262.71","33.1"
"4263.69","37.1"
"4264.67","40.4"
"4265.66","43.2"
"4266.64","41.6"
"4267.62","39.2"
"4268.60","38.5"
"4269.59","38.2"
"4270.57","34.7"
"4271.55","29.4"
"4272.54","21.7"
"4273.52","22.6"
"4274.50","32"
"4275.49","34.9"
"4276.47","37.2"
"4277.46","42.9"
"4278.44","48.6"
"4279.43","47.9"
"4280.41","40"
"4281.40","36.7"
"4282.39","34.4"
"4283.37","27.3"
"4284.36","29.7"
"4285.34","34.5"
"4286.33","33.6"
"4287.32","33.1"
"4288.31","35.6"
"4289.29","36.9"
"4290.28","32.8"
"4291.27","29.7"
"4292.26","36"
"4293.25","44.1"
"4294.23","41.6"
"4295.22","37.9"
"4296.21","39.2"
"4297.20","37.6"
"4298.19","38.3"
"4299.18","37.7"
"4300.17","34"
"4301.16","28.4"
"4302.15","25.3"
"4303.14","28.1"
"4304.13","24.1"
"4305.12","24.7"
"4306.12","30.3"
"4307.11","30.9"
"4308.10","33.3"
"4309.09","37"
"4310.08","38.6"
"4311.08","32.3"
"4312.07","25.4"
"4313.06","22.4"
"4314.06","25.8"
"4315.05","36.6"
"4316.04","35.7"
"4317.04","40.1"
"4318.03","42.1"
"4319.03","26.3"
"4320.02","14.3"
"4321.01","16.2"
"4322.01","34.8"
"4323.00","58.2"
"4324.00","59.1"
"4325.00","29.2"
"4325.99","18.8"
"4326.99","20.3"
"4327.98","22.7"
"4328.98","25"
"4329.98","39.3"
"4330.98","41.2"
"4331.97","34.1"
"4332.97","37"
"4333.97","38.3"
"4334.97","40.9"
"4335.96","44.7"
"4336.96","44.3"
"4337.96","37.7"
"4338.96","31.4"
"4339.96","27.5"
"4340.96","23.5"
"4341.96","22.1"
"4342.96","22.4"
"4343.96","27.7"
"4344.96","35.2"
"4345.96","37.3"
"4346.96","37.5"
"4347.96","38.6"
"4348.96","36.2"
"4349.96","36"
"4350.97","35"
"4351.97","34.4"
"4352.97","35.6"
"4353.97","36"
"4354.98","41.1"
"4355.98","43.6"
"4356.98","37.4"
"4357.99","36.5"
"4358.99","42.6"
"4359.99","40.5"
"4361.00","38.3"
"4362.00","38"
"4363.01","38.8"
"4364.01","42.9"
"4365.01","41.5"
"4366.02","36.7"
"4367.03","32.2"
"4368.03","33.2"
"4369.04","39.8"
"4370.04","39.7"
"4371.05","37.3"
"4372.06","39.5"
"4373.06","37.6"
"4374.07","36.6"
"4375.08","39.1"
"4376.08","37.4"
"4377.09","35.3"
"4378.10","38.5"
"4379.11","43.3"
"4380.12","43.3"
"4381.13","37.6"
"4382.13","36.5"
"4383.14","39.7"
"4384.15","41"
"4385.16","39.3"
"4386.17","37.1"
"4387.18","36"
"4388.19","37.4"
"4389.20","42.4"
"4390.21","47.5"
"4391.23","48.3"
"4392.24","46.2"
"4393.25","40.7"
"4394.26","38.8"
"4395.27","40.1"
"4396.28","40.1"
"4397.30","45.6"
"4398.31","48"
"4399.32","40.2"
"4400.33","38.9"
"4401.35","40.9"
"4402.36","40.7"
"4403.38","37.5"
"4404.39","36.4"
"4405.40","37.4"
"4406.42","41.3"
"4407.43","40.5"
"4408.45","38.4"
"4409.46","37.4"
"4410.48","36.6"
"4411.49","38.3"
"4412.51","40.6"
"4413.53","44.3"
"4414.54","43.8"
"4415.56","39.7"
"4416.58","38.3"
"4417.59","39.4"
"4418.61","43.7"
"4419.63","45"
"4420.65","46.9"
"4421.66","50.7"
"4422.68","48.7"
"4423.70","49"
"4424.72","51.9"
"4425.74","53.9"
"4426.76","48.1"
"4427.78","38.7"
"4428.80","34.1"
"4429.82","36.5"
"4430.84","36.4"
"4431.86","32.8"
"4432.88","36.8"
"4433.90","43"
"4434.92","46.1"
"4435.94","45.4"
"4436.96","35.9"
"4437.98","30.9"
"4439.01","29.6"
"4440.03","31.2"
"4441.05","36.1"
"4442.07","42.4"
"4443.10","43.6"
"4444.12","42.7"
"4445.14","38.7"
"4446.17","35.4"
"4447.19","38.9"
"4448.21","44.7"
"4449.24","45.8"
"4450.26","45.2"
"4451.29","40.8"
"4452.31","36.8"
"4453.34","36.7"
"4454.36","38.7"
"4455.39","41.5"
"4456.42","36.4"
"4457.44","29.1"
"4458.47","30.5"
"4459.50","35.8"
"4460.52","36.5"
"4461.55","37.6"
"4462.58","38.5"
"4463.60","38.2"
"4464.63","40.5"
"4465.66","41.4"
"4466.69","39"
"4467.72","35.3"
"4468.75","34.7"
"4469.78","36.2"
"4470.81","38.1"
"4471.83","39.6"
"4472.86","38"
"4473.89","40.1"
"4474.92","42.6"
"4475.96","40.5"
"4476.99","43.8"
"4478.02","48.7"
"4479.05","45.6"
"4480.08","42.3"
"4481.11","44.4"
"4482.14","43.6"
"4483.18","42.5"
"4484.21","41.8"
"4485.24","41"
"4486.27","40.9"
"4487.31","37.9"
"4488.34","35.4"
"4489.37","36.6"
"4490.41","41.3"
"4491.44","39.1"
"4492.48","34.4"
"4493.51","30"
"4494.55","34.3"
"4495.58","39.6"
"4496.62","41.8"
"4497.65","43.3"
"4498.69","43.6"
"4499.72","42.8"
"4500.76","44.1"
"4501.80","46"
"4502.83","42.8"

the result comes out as 6.65 angstrom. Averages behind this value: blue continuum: 37.8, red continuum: 39.3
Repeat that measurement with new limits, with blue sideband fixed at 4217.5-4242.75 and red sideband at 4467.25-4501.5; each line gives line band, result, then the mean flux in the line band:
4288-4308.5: 2.4 angstrom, 33.6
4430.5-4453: 0.4 angstrom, 39.1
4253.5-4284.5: 0.8 angstrom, 36.7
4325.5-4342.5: 2.7 angstrom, 32.3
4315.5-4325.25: 0.7 angstrom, 35.8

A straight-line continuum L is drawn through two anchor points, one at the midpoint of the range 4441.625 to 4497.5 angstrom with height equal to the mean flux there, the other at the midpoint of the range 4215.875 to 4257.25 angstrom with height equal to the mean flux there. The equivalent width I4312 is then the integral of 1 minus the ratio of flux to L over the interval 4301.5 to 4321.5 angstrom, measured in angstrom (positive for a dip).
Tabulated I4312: 4.8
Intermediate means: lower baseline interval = 38.6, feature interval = 29.5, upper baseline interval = 39.4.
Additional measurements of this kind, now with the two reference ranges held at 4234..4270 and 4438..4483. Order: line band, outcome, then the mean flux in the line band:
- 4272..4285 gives 1.46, 35.1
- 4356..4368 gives 0.20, 38.7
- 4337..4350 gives 2.41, 32.1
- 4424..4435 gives -0.68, 41.6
